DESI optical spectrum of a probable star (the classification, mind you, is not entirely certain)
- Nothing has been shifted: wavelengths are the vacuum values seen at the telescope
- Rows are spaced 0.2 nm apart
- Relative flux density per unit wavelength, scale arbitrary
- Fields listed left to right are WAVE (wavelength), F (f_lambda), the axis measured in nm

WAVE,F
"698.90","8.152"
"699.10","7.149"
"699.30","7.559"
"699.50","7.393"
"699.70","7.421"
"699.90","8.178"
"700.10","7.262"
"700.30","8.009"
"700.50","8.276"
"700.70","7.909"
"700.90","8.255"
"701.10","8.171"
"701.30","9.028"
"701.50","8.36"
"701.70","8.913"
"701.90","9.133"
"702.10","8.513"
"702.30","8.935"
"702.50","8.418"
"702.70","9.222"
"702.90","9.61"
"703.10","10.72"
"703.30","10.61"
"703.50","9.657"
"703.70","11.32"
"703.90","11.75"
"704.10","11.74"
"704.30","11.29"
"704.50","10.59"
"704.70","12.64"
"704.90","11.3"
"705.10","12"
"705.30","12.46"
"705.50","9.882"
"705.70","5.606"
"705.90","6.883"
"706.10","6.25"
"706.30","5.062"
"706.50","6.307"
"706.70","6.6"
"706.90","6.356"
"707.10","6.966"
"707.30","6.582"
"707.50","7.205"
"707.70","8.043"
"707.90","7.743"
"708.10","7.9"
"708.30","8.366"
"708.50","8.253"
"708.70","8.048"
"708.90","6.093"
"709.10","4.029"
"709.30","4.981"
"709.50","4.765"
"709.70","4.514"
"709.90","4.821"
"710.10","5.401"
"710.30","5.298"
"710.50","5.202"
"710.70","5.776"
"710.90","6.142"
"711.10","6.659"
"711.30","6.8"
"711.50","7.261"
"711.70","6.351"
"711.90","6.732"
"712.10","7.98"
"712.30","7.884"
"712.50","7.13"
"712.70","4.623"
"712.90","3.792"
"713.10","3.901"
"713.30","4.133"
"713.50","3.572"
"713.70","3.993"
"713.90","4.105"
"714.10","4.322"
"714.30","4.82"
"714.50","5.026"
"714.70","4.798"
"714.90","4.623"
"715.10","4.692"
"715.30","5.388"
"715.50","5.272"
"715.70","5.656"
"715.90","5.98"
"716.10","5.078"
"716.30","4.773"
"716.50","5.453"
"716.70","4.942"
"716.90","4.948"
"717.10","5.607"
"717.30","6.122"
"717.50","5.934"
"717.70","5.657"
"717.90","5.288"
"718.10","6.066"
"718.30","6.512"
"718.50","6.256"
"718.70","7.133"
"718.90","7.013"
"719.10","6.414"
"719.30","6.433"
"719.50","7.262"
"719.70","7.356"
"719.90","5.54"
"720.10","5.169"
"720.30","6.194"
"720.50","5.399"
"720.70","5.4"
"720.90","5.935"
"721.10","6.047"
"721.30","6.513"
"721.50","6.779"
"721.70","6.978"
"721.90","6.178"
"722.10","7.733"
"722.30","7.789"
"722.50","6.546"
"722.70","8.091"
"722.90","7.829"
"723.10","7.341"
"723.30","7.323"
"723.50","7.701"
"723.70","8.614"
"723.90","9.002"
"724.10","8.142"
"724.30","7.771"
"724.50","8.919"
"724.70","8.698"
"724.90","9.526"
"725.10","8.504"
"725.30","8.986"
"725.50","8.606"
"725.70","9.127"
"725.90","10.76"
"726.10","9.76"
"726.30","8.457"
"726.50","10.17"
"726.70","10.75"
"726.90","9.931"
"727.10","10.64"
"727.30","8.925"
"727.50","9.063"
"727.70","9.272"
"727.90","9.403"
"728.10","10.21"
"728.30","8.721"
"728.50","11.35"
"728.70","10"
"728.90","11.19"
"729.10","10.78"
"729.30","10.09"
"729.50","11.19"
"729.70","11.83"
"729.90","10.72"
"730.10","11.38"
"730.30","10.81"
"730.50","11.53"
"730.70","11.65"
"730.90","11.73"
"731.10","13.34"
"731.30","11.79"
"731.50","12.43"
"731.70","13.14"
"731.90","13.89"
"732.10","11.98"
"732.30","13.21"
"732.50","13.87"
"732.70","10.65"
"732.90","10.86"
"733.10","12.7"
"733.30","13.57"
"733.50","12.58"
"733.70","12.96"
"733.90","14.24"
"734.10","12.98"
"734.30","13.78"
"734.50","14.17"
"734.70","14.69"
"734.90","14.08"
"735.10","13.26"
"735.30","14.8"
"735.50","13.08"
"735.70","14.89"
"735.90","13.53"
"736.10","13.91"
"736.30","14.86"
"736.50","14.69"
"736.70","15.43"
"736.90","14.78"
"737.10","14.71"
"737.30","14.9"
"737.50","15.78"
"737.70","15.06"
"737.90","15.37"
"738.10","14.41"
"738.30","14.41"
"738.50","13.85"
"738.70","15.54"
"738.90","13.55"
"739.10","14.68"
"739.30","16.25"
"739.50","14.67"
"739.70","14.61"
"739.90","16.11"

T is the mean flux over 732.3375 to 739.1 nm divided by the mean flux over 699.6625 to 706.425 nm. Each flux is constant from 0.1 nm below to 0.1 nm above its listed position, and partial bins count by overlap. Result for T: 1.52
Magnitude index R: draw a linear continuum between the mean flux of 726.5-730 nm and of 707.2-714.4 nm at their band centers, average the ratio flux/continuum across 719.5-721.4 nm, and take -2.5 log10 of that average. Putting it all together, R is 0.35 mag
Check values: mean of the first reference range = 5.92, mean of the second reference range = 10.2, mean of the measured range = 6.02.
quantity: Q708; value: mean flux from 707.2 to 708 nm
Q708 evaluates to 7.39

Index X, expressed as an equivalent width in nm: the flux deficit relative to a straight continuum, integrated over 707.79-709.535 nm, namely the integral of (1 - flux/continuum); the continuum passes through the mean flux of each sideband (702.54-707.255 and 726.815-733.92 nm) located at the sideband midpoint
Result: 0.52 nm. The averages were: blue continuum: 9.3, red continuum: 11.4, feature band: 6.77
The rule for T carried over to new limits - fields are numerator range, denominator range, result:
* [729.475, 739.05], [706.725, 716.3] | 2.31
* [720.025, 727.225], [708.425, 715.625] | 1.46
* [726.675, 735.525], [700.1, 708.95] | 1.35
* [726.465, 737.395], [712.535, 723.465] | 2.12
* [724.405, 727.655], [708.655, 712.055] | 1.62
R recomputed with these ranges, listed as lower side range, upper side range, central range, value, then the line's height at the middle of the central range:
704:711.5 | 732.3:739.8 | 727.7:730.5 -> 0.179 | 12.5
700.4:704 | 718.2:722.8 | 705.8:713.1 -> 0.281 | 8.19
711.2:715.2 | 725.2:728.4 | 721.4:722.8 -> 0.134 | 8.09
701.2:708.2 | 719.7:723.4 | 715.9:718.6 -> 0.274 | 7.22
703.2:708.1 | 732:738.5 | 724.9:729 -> 0.277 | 12.5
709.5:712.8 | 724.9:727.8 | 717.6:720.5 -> 0.246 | 7.87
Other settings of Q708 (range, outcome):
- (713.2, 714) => 3.95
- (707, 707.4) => 6.77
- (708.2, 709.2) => 6.96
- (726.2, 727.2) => 9.99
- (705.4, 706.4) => 6.74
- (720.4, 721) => 5.58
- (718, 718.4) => 6.29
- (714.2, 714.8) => 4.88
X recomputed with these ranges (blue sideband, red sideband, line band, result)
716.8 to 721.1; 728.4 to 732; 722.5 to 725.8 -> 0.12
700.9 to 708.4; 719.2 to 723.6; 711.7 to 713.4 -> 0.45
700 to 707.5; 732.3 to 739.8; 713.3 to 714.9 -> 0.94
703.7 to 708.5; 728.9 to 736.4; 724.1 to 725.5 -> 0.35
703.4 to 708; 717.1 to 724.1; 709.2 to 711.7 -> 0.77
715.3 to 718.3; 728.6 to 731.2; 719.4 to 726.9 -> 0.51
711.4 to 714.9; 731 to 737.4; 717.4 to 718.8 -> 0.22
